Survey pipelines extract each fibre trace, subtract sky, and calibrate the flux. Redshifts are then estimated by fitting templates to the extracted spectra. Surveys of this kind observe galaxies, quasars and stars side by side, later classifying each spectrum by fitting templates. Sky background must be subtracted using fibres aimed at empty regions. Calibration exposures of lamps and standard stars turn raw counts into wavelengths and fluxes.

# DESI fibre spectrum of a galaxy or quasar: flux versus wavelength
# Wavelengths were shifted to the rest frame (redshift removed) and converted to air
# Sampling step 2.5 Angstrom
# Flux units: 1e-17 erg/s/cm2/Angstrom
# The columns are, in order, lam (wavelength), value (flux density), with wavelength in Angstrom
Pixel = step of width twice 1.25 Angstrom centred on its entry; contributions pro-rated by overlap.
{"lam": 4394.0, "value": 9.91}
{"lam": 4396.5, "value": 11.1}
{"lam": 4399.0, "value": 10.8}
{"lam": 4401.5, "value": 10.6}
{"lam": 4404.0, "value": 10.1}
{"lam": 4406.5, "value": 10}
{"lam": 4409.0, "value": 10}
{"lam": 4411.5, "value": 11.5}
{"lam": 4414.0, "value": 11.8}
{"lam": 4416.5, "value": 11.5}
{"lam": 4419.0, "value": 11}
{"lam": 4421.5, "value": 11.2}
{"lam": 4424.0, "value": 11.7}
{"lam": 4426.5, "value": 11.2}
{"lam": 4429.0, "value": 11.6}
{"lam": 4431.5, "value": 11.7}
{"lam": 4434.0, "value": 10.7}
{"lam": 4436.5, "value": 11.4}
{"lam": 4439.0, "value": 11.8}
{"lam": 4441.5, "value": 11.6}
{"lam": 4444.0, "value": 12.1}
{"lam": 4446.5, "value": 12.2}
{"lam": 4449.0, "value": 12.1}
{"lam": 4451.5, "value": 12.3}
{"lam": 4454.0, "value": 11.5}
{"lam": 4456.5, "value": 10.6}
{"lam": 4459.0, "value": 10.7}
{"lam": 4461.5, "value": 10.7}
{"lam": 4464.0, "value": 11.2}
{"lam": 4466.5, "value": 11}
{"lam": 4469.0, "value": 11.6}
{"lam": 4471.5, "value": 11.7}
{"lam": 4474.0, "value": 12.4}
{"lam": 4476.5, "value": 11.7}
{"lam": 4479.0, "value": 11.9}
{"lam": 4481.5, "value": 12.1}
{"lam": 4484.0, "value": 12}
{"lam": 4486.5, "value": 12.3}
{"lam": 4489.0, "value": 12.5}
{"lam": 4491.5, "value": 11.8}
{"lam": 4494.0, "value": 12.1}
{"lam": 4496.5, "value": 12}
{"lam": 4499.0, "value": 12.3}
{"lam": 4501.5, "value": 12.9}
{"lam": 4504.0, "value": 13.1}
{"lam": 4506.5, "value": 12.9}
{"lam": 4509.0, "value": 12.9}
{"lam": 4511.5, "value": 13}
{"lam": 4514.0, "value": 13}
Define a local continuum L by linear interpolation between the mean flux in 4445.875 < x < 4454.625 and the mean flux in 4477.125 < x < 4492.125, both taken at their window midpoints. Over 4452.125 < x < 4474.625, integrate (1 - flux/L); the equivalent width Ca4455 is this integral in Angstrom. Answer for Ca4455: 1.5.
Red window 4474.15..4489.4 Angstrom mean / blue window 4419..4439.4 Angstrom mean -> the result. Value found 1.06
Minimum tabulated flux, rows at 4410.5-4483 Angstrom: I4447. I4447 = 10.6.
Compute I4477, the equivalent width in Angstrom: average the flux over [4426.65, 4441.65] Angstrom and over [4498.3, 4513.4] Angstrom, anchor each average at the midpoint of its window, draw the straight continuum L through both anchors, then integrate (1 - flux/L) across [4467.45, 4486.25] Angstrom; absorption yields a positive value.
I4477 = 0.6 Angstrom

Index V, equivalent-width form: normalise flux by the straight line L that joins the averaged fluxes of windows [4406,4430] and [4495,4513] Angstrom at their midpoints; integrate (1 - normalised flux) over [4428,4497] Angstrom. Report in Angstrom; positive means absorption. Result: 1.7 Angstrom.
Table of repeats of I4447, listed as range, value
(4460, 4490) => 10.7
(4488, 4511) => 11.8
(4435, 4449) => 11.4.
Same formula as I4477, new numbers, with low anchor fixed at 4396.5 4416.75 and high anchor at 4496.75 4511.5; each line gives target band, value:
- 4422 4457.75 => -0.45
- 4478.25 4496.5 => 0.49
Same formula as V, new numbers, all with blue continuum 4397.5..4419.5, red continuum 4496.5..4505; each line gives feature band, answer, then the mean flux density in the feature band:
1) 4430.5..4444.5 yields -0.2 Angstrom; 11.5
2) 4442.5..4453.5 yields -0.5 Angstrom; 12.1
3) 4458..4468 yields 0.8 Angstrom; 10.9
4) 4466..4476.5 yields 0.3 Angstrom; 11.7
